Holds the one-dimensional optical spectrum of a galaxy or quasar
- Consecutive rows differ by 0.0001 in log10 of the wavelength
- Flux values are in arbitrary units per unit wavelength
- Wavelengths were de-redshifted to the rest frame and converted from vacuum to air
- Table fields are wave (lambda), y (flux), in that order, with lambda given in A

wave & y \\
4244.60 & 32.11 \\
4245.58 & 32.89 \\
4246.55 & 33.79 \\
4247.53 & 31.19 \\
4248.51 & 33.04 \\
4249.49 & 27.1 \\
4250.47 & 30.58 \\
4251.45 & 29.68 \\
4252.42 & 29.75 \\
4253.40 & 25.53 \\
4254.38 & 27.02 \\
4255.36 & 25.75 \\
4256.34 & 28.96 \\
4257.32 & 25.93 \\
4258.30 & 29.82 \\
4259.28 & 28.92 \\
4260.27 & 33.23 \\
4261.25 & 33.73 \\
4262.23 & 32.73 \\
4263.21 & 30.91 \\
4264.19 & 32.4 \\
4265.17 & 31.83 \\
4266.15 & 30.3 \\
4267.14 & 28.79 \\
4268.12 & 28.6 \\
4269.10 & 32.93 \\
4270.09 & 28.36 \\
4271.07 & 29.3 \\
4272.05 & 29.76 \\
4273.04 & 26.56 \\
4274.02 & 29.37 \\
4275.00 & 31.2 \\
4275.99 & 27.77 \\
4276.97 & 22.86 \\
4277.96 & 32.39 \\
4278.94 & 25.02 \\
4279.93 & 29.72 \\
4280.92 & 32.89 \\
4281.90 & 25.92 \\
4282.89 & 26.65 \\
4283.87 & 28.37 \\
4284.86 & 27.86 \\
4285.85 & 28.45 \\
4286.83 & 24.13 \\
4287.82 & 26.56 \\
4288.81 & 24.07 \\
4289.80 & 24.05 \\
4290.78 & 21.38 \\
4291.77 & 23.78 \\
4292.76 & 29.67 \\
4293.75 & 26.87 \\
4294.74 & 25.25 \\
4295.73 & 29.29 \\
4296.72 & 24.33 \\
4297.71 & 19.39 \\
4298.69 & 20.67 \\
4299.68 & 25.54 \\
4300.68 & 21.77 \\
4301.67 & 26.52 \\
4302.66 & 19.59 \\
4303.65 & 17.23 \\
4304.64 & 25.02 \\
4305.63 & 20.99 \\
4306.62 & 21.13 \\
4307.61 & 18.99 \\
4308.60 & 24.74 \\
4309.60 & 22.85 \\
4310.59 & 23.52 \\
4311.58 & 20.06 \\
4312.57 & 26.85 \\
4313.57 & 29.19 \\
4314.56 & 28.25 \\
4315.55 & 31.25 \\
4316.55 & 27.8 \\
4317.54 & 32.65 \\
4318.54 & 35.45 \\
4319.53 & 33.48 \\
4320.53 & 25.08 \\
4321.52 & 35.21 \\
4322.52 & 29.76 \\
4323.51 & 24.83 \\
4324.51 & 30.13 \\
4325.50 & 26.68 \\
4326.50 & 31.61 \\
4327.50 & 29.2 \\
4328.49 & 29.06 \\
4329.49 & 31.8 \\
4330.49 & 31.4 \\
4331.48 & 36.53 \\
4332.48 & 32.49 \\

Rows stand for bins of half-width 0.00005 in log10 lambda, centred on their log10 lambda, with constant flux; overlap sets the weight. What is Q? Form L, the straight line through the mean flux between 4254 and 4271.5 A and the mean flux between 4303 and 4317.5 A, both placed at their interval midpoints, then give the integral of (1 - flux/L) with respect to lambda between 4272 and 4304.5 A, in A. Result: 1.4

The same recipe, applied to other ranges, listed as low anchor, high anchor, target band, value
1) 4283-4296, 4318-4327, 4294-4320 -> 3.0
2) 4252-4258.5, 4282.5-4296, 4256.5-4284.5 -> -2.8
